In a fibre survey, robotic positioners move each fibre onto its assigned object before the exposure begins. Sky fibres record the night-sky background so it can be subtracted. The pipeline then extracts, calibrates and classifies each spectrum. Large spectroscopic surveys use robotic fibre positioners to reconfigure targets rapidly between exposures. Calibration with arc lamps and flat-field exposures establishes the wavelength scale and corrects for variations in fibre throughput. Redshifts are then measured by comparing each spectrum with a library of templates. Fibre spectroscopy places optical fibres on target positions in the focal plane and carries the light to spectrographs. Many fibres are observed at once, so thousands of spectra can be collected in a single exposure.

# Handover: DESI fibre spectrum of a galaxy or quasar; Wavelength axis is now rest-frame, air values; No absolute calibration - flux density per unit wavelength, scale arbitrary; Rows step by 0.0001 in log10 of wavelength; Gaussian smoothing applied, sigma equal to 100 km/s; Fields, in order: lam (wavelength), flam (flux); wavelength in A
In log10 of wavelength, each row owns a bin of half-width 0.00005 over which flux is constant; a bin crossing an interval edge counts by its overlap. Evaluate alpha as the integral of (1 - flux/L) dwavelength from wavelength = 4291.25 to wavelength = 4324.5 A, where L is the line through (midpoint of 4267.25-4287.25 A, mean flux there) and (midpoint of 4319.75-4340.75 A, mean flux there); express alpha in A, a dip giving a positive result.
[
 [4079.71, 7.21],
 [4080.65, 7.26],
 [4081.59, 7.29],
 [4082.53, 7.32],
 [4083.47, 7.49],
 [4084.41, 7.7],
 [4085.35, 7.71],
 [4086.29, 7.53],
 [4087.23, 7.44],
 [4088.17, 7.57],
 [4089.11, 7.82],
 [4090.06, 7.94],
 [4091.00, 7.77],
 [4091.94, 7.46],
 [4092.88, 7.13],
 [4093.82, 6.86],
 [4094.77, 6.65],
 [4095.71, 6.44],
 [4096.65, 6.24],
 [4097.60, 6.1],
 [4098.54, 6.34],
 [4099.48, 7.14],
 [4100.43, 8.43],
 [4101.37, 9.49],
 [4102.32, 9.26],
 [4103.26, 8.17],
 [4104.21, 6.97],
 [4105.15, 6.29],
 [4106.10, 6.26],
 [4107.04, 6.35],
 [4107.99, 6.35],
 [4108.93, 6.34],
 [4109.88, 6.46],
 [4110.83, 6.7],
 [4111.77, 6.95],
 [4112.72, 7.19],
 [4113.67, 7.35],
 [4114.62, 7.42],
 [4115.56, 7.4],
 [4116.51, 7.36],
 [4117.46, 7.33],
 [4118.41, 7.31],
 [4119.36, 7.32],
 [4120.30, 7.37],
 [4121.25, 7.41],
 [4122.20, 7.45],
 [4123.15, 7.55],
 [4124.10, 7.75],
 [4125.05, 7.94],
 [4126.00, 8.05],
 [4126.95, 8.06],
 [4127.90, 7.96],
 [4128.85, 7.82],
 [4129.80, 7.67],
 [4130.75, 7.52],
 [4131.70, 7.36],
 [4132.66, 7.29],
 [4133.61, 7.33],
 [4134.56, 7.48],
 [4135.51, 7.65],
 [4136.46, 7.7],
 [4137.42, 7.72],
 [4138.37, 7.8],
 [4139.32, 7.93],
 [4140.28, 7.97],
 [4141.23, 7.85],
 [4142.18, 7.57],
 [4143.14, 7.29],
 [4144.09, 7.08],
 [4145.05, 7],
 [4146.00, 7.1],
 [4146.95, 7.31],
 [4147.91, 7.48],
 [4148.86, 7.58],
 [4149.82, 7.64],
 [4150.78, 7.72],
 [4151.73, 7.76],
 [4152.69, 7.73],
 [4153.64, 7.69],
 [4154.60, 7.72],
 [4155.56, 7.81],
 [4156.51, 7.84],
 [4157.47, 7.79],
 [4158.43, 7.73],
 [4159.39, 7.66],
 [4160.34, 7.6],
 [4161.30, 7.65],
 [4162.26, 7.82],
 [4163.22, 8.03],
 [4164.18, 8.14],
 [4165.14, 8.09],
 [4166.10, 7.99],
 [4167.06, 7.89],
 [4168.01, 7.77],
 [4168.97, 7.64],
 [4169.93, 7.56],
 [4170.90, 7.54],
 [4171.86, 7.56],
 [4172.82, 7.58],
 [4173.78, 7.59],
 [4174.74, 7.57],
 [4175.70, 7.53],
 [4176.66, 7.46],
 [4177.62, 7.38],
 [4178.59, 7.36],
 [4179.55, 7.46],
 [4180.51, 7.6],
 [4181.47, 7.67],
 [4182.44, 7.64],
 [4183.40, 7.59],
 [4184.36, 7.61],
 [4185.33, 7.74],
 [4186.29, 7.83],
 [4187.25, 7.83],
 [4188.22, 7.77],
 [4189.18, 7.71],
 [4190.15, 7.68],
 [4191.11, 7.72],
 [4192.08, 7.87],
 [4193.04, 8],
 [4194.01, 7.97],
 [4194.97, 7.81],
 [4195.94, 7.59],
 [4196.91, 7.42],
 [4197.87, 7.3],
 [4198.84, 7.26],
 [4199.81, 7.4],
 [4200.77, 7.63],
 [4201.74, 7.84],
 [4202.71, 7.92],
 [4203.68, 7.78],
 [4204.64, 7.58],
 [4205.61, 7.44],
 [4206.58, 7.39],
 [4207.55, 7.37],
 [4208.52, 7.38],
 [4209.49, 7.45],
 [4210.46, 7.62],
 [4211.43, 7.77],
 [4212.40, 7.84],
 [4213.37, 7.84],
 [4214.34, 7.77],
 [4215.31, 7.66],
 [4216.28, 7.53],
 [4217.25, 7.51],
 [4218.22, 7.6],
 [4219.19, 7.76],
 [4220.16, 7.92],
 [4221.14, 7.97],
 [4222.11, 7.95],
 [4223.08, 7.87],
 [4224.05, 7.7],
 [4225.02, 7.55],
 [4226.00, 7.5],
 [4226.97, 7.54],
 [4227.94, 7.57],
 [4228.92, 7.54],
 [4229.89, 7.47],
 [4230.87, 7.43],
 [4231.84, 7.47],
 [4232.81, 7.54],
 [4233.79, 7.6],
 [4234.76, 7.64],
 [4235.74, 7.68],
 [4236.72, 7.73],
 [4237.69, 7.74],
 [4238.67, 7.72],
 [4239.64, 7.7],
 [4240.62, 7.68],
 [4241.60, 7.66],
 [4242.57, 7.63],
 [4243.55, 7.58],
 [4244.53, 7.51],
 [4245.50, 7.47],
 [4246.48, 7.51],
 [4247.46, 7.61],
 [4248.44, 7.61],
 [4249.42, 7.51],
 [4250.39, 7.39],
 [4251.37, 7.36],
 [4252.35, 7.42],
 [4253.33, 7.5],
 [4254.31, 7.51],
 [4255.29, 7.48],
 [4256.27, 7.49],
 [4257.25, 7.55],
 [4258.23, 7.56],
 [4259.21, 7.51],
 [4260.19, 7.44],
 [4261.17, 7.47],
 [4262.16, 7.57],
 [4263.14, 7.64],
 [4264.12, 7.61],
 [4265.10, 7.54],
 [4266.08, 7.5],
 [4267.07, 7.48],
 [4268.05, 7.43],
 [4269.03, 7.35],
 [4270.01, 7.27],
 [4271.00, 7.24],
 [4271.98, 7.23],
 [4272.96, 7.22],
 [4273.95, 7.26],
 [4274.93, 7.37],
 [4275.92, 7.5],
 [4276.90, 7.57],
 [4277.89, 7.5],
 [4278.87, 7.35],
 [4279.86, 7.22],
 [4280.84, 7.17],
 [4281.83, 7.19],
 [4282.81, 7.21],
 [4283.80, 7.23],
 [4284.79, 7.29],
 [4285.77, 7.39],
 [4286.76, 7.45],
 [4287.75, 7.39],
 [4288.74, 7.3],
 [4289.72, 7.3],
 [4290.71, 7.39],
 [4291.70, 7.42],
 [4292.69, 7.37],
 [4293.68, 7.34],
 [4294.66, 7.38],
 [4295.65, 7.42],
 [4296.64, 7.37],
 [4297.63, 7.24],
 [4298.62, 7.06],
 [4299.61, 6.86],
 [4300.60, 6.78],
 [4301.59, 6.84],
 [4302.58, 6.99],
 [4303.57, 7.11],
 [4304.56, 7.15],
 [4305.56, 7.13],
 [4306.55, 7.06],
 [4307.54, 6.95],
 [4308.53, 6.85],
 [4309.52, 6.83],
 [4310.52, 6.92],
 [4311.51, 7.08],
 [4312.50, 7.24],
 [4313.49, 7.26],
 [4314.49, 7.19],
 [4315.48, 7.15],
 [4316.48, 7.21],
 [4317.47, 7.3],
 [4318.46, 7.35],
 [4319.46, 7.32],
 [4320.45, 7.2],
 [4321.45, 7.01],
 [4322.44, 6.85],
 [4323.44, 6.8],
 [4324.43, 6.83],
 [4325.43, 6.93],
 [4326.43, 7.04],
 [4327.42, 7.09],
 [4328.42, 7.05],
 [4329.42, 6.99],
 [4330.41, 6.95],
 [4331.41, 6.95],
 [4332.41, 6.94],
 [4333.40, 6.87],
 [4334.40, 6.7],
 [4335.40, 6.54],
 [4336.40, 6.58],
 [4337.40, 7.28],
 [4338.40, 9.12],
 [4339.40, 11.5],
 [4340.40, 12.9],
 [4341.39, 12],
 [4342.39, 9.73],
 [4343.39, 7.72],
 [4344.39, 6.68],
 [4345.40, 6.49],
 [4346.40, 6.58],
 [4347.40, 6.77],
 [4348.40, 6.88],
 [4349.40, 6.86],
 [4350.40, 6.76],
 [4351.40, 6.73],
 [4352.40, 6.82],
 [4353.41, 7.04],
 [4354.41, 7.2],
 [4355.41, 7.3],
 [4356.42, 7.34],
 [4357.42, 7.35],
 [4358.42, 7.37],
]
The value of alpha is 1.4 A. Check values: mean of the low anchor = 7.33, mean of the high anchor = 7.49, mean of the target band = 7.12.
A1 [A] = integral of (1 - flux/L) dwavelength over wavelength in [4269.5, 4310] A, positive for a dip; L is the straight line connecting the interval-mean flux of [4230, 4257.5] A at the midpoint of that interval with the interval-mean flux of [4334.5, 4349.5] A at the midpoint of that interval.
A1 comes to 3.34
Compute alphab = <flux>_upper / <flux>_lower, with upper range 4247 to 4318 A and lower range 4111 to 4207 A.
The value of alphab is 1.0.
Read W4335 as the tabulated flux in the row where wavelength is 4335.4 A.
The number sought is 6.54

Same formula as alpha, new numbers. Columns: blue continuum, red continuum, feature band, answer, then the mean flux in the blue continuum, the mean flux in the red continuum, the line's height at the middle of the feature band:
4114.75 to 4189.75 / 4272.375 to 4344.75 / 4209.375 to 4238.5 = -0.52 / 7.63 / 7.41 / 7.53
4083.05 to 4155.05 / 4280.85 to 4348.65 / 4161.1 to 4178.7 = -0.71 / 7.41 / 7.37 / 7.4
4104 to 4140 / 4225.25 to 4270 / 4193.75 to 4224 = -0.70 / 7.33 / 7.54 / 7.47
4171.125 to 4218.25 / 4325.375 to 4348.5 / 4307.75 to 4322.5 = 1.22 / 7.62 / 7.79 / 7.77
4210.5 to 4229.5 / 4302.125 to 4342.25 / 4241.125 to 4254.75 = 0.22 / 7.7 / 7.48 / 7.64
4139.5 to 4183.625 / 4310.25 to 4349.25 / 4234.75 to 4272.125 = 0.20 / 7.63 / 7.51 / 7.57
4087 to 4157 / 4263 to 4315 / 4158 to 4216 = -2.48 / 7.41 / 7.25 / 7.35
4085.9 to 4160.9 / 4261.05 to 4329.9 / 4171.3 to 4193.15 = -0.82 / 7.43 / 7.22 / 7.36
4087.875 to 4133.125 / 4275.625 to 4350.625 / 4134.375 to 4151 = -0.50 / 7.32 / 7.36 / 7.33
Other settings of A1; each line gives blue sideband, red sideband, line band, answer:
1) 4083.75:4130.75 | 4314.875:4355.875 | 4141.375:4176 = -1.3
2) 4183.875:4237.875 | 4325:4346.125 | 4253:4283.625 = 1.4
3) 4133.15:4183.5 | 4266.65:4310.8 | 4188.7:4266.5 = -2.0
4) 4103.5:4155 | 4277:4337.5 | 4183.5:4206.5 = -1.2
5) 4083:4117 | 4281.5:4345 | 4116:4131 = -0.8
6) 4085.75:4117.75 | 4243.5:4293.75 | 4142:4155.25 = -0.4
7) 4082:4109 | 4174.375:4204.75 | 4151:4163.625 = -0.4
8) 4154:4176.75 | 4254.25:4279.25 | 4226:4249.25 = -0.2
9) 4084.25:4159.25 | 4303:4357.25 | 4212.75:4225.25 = -0.6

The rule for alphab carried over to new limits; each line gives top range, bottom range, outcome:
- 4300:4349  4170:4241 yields 0.97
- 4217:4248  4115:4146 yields 1.01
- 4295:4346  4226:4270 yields 0.98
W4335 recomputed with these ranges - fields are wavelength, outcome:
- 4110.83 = 6.7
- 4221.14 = 7.97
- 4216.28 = 7.53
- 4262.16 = 7.57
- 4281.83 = 7.19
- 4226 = 7.5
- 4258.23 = 7.56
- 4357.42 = 7.35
